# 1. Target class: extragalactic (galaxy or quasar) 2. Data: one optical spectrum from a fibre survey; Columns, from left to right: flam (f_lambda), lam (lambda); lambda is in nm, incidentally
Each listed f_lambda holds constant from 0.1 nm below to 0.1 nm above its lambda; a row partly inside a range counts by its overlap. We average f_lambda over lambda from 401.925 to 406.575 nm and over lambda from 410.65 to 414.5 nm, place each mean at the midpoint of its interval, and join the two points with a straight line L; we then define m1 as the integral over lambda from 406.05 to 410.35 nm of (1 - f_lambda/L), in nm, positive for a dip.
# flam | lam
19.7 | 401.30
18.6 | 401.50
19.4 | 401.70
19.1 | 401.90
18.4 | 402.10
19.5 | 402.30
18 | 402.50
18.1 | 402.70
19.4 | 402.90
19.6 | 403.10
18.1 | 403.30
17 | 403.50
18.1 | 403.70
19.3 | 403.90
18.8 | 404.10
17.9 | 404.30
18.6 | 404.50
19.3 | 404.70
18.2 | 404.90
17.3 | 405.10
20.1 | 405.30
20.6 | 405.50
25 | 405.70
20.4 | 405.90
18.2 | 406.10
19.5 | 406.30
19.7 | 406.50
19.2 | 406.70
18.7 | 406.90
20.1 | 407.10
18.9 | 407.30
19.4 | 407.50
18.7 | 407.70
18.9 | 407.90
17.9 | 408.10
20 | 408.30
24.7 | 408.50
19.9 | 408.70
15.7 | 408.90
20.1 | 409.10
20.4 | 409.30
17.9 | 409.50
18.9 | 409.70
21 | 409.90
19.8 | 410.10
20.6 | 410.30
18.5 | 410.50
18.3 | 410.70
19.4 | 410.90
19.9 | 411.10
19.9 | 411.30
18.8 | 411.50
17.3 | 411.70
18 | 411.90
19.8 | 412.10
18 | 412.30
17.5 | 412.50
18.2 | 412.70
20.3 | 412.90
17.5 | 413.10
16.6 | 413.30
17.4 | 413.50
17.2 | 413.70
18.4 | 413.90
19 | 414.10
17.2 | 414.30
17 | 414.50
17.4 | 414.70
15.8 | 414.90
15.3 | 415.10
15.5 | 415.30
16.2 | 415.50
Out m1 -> -0.17 nm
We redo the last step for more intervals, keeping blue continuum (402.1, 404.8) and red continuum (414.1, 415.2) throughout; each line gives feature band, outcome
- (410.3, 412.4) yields -0.191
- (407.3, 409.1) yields -0.162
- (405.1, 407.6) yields -0.243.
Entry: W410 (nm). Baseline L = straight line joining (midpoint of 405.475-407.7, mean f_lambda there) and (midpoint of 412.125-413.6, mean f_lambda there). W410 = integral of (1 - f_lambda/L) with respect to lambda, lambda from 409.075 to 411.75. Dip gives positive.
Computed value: -0.09 nm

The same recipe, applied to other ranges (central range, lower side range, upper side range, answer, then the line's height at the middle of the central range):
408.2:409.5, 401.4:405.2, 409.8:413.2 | -0.08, 18.9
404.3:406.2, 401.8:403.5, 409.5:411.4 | -0.07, 18.9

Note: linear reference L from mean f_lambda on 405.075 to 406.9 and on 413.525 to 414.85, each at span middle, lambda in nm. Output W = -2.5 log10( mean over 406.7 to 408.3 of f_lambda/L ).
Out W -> 0.03 mag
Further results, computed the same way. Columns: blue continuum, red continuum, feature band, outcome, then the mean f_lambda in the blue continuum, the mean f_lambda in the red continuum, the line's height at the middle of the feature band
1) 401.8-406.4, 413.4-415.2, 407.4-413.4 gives -0.07 mag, 19.1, 17.2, 17.9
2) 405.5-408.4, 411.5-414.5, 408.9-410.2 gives -0.02 mag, 19.6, 18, 18.9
